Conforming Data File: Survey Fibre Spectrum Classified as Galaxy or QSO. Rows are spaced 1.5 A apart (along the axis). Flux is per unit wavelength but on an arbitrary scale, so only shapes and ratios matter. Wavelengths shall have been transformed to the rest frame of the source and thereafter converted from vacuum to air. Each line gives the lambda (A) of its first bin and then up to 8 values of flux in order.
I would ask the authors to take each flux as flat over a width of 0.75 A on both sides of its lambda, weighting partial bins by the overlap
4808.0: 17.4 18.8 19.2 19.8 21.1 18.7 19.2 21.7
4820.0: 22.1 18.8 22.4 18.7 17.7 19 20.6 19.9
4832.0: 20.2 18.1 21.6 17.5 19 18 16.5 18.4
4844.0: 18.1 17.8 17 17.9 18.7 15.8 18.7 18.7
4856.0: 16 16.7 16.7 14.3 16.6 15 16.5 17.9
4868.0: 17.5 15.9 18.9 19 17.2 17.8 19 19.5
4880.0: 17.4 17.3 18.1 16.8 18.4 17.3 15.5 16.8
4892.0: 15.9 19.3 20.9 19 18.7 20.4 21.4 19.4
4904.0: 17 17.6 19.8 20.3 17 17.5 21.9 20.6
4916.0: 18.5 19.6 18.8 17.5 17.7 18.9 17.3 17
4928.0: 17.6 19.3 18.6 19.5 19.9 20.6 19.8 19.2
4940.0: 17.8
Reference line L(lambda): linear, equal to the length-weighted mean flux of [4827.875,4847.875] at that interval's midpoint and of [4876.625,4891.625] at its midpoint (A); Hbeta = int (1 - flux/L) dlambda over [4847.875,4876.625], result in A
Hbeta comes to 1.4 A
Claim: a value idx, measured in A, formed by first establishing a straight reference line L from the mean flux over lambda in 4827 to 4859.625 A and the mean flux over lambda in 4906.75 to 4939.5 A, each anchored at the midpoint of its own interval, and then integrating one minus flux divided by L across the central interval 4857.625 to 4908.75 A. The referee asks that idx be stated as 1.9 A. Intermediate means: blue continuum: 18.2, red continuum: 18.9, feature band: 17.9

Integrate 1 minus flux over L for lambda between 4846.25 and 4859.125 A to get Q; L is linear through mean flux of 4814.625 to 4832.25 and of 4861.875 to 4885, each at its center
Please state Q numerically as 0.8 A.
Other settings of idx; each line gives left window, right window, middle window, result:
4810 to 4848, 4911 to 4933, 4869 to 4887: 0.9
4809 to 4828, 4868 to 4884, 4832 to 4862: 1.9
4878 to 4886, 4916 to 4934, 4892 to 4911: -1.0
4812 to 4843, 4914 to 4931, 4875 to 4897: 1.1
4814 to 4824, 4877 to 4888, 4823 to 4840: 0.6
